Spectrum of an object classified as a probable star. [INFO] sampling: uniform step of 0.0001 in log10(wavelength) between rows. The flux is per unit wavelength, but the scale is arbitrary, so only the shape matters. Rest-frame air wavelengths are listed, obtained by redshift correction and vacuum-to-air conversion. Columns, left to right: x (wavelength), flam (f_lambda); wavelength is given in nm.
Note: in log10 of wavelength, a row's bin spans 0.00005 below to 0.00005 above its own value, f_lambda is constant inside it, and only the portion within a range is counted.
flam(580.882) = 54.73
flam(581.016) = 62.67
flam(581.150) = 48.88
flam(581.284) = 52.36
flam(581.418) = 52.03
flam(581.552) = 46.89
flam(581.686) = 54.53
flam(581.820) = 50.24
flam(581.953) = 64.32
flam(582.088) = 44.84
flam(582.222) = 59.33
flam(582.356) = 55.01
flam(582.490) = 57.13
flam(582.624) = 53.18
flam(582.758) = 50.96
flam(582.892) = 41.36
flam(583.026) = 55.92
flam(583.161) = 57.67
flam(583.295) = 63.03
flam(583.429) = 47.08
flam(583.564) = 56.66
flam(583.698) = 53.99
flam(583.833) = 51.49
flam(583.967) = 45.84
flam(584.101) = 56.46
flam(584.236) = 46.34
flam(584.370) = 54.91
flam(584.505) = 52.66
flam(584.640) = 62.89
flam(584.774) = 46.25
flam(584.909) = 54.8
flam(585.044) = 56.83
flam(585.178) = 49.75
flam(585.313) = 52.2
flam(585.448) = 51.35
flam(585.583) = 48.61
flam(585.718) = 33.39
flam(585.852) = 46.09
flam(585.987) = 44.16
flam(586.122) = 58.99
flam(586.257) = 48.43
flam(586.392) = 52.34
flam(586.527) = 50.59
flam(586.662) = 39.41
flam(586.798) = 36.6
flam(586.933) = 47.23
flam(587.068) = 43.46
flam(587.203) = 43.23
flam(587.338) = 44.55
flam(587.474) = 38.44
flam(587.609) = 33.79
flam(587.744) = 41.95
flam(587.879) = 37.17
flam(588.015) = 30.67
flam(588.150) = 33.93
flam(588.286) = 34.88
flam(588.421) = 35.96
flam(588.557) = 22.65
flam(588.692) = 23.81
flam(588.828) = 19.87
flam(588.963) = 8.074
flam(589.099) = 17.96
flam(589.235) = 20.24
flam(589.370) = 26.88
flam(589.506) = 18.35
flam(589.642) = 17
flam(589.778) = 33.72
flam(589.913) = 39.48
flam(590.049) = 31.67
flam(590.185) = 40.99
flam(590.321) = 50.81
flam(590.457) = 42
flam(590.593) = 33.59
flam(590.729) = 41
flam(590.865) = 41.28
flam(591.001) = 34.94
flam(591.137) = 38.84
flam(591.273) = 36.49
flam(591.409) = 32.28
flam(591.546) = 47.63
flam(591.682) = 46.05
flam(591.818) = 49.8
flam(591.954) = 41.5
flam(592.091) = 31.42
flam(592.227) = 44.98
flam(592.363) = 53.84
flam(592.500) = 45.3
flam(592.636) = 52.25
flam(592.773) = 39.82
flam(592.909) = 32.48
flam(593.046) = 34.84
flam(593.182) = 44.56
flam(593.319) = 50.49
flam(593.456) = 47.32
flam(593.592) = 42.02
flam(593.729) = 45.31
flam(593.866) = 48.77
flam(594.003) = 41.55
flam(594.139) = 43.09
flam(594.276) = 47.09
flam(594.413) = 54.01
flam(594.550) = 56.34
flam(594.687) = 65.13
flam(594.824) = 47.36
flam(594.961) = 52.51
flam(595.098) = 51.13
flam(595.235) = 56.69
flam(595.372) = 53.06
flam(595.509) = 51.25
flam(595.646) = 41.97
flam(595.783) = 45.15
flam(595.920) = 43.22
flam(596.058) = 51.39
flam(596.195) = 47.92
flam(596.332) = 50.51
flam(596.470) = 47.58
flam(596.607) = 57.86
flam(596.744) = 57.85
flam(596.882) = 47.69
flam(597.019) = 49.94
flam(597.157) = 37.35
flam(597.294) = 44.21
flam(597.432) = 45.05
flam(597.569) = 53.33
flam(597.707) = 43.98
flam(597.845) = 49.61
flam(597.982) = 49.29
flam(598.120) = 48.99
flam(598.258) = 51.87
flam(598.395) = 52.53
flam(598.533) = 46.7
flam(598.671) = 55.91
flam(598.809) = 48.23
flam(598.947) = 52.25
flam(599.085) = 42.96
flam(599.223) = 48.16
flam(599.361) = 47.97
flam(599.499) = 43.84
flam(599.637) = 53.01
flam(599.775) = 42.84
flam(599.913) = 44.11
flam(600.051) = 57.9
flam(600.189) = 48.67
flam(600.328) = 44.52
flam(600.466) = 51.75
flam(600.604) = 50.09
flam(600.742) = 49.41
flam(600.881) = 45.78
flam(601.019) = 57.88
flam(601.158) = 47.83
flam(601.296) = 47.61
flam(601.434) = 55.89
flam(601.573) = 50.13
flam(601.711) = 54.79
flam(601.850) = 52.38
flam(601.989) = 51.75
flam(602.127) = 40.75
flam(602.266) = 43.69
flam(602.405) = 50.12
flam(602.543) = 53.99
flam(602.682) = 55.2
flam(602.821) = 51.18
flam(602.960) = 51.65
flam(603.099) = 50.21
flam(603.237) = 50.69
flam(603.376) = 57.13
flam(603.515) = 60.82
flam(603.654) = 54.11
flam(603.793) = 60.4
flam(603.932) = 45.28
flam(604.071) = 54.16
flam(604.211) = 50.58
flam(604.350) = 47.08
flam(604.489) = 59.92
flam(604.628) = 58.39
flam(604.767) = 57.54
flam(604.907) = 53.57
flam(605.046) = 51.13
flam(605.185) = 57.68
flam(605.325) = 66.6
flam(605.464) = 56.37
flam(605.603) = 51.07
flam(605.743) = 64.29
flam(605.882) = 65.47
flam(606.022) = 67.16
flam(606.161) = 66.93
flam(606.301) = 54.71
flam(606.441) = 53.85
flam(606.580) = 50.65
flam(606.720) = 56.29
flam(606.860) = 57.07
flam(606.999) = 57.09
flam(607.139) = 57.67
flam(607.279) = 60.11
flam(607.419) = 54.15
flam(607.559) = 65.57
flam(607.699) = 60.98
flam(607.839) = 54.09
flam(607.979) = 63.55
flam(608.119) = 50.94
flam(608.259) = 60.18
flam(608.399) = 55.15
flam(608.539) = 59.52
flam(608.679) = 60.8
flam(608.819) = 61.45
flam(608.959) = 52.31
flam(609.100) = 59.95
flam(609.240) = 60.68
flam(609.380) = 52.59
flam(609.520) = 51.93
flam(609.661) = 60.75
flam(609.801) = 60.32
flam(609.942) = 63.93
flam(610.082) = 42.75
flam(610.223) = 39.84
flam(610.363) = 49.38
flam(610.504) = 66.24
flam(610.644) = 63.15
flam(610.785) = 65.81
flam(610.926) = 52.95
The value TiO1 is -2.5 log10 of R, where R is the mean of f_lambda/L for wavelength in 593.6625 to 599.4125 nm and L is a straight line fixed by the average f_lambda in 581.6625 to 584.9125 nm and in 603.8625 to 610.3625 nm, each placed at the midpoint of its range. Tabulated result 0.12 mag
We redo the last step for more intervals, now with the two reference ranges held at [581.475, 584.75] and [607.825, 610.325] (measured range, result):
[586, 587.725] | 0.20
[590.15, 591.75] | 0.32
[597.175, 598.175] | 0.16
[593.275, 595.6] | 0.09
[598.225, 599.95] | 0.14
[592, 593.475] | 0.25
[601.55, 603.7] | 0.07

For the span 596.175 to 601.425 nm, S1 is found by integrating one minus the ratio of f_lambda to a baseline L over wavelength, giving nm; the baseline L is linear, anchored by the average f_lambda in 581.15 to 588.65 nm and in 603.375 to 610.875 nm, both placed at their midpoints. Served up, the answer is 0.452 nm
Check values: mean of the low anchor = 48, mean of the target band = 49.1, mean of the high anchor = 57.2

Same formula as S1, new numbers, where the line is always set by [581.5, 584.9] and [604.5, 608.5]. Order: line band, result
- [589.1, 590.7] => 0.67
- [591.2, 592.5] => 0.29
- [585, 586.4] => 0.12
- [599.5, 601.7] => 0.28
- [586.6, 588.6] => 0.60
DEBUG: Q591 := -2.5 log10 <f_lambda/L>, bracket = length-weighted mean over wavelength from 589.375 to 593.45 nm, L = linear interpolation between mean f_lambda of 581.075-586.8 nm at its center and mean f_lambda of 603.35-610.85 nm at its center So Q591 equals 0.33 mag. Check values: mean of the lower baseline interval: 51.5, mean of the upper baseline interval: 57.2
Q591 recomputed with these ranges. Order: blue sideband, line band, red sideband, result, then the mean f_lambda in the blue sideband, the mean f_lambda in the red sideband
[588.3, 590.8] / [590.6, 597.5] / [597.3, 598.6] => -0.17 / 29.3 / 48.8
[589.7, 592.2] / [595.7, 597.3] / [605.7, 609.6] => -0.06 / 39.6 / 58.4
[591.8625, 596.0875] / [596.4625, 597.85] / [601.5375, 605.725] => 0.01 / 46.9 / 53.4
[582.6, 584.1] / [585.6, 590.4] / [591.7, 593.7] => 0.33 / 52.6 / 43.7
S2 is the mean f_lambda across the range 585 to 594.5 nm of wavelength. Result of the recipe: 39.8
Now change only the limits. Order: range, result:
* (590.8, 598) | 46.5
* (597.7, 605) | 50.9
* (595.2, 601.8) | 49.3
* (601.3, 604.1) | 52.1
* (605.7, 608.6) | 58.8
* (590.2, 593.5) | 42.2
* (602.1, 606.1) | 54.9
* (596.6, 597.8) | 48.1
